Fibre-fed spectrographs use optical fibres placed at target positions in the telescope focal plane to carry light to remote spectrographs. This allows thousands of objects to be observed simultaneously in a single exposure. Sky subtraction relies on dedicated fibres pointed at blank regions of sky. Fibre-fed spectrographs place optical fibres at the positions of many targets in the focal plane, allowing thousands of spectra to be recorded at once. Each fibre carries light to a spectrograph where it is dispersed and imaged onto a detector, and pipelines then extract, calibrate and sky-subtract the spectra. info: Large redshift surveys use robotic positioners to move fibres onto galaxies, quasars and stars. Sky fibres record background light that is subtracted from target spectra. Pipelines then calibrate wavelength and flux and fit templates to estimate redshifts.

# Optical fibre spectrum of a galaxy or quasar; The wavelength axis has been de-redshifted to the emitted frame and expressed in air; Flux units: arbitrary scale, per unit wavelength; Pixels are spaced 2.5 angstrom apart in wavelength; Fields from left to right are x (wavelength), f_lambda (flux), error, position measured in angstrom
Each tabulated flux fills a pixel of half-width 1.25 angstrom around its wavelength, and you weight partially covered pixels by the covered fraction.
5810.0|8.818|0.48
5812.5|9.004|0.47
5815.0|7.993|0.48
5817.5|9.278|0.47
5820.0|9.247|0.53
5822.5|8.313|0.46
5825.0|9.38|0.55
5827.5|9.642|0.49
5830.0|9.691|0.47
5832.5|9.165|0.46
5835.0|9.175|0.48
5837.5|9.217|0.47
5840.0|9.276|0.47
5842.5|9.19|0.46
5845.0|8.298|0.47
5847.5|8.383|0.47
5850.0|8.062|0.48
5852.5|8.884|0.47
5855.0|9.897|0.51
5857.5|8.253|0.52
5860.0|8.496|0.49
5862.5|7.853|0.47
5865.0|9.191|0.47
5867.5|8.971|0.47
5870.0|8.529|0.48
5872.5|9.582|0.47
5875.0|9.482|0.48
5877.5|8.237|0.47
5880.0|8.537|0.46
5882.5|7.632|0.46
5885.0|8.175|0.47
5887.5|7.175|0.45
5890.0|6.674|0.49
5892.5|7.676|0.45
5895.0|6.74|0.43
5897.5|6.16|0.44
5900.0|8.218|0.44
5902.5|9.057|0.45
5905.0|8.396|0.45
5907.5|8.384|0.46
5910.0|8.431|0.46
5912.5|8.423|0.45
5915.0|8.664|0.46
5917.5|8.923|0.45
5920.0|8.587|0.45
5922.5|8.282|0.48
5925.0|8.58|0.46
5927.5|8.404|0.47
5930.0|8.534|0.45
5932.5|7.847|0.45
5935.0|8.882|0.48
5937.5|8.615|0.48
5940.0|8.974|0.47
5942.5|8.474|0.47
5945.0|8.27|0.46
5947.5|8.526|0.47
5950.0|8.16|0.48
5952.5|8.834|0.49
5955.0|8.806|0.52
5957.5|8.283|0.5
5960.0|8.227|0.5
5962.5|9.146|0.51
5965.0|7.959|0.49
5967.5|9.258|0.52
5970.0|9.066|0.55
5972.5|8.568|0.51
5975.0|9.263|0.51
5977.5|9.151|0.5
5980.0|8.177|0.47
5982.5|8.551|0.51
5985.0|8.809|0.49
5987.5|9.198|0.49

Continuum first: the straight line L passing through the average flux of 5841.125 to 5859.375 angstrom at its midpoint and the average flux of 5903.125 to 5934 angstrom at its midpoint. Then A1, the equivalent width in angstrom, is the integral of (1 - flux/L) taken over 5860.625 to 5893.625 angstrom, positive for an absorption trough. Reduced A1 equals 1.2 angstrom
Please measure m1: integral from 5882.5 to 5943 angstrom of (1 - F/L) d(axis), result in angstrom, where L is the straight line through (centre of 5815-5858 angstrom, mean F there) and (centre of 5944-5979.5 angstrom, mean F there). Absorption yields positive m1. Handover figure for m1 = 4.4 angstrom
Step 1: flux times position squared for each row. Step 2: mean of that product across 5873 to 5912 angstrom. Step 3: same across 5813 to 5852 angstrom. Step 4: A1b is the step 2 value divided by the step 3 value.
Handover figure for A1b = 0.9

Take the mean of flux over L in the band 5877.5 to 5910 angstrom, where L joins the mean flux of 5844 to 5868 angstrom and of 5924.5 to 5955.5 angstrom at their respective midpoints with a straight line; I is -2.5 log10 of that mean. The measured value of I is 0.106 mag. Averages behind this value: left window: 8.62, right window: 8.52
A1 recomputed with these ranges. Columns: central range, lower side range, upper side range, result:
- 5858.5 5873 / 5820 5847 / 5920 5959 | 0.34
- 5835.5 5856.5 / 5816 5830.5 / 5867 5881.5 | 0.36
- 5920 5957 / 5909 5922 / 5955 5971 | 0.49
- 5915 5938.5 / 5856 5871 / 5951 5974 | 0.32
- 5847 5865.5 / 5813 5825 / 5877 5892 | -0.99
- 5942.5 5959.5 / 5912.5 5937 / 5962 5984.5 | 0.38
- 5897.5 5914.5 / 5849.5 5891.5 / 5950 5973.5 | 0.42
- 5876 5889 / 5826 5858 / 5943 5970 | 1.34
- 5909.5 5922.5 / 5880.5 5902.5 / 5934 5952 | -0.99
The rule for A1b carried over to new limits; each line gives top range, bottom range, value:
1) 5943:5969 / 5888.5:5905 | 1.16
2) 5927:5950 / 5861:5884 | 1.00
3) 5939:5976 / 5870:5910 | 1.10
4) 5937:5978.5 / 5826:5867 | 1.01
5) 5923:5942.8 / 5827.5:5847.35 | 0.97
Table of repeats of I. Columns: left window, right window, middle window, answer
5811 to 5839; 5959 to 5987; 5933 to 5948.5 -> 0.03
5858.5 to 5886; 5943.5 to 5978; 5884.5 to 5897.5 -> 0.21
